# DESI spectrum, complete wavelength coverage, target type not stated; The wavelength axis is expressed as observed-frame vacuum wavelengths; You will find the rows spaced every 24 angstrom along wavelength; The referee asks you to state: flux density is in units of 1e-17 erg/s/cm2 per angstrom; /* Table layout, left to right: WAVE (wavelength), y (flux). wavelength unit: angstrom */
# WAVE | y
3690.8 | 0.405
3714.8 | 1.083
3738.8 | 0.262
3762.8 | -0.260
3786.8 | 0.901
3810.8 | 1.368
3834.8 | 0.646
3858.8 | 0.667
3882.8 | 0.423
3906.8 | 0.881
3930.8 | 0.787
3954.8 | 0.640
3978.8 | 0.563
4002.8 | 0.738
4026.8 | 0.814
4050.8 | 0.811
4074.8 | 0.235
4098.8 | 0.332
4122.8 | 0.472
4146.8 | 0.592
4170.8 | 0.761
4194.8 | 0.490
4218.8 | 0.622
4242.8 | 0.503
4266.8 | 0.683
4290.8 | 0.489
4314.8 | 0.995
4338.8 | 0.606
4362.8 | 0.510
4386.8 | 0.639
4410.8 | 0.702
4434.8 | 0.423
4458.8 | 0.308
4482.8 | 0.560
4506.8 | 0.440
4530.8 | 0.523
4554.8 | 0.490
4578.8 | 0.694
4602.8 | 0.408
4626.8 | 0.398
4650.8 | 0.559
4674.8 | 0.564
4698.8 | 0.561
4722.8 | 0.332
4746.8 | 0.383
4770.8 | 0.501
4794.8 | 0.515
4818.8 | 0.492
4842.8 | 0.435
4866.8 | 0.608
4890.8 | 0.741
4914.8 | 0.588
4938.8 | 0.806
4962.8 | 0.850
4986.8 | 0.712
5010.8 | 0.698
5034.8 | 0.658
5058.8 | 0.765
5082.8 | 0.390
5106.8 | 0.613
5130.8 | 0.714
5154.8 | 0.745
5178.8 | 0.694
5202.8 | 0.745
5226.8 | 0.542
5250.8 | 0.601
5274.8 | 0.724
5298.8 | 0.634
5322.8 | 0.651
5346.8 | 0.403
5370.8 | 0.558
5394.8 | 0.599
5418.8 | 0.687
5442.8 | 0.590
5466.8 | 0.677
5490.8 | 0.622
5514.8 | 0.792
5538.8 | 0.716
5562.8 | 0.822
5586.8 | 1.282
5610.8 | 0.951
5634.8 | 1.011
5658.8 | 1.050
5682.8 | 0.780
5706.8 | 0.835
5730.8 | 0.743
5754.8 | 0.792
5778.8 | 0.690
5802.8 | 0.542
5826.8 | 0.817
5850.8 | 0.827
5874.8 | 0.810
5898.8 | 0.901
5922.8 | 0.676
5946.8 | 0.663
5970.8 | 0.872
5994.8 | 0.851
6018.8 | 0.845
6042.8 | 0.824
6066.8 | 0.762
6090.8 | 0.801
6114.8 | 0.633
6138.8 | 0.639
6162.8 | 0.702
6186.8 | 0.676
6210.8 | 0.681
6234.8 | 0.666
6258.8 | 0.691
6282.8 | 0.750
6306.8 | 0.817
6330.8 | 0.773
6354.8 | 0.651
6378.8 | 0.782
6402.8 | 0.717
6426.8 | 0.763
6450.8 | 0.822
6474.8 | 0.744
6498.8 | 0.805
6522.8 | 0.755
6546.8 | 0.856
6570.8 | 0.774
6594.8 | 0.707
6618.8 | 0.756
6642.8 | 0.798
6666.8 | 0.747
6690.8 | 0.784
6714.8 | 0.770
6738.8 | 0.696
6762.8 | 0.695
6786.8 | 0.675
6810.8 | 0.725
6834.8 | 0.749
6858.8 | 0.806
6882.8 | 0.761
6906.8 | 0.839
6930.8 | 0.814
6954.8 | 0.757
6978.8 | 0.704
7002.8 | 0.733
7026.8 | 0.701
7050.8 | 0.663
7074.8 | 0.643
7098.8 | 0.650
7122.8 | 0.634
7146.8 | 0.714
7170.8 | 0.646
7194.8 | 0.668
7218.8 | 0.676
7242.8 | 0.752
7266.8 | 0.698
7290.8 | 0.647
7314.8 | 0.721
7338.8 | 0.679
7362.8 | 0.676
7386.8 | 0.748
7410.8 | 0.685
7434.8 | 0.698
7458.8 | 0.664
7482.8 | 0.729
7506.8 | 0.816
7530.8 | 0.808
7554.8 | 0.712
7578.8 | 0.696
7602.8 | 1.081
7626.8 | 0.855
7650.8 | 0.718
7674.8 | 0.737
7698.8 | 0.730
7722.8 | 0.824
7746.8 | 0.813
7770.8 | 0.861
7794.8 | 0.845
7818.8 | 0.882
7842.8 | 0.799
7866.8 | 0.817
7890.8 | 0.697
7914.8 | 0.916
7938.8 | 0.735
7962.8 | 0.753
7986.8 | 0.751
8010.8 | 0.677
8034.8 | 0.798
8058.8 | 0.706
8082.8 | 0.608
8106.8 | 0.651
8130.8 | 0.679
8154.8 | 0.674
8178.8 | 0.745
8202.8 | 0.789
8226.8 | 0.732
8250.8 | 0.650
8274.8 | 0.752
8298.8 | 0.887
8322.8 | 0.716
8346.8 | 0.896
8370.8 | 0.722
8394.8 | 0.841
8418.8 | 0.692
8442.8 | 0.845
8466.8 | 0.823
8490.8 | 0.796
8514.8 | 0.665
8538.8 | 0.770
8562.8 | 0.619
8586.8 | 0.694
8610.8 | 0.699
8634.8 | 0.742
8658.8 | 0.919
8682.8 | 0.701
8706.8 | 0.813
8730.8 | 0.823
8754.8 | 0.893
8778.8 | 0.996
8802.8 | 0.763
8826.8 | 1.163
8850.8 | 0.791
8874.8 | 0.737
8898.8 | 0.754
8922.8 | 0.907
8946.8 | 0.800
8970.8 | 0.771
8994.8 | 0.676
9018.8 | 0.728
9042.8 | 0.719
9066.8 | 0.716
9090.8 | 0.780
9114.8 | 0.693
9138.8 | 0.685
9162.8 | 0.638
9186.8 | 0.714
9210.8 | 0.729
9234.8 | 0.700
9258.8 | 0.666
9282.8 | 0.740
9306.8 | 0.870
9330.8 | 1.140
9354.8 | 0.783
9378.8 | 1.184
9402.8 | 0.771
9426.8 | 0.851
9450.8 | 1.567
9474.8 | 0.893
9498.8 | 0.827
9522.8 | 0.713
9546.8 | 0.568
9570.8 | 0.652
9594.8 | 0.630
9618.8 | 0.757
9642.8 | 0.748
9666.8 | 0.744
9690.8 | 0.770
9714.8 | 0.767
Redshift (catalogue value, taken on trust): 1.665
